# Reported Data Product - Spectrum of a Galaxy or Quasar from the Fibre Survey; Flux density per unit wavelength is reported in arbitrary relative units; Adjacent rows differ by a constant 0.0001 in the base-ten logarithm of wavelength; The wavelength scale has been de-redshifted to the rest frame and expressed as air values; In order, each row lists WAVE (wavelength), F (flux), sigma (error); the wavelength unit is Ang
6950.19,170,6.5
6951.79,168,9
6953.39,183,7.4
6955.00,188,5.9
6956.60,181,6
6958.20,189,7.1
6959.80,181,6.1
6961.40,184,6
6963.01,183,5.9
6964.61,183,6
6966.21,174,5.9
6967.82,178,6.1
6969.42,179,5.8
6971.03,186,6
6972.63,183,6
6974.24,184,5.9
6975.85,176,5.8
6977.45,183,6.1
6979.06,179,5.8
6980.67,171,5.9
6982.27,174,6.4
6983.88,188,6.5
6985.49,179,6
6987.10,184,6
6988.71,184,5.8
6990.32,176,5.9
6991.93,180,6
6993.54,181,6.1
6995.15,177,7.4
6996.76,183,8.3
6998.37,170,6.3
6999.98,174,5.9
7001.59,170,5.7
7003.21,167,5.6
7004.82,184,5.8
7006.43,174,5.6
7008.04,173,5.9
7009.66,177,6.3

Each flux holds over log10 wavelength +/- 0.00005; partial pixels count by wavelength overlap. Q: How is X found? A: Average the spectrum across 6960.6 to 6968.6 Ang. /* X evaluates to 180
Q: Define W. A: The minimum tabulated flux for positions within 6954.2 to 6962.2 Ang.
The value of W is 181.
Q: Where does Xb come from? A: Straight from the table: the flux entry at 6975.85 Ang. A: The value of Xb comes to 176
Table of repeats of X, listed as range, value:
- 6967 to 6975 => 182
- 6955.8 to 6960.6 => 184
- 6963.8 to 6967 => 179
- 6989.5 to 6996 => 179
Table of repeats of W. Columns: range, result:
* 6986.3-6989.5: 184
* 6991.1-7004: 167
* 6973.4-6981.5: 171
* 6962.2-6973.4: 174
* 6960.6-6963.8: 183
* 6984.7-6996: 176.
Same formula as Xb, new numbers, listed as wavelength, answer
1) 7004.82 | 184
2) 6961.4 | 184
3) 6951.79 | 168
